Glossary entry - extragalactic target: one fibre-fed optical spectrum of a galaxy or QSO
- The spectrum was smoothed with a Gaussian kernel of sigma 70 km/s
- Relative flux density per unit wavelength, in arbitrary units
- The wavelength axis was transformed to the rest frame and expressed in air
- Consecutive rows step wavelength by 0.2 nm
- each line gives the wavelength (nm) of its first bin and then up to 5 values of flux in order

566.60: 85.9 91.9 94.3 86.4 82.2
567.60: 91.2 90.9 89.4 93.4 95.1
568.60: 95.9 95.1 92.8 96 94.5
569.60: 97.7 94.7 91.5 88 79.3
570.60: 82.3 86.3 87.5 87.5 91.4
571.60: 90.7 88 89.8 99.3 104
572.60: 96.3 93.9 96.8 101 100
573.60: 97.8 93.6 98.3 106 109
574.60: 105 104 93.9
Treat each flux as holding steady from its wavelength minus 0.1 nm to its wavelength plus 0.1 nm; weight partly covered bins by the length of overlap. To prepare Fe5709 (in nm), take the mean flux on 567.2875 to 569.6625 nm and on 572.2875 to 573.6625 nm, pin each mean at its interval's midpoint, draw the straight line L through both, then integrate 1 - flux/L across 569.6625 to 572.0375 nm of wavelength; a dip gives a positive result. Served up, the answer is 0.189 nm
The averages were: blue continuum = 92.7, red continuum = 98.6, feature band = 88.2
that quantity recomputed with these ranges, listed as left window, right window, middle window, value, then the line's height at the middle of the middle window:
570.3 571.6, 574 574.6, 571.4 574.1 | 0.01 nm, 96.6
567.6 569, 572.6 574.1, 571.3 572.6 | 0.03 nm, 96.1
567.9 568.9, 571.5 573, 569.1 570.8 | 0.07 nm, 94.2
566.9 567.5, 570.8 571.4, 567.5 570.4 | -0.17 nm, 87.8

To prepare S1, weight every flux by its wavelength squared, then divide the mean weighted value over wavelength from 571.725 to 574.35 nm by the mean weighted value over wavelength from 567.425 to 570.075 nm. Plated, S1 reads 1.06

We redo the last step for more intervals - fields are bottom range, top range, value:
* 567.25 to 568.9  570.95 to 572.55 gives 1.02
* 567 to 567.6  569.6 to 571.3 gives 1.02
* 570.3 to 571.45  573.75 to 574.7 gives 1.22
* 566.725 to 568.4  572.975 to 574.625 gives 1.14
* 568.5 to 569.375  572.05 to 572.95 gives 1.04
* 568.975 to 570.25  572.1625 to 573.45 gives 1.06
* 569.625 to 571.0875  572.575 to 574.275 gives 1.13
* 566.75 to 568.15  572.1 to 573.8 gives 1.12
